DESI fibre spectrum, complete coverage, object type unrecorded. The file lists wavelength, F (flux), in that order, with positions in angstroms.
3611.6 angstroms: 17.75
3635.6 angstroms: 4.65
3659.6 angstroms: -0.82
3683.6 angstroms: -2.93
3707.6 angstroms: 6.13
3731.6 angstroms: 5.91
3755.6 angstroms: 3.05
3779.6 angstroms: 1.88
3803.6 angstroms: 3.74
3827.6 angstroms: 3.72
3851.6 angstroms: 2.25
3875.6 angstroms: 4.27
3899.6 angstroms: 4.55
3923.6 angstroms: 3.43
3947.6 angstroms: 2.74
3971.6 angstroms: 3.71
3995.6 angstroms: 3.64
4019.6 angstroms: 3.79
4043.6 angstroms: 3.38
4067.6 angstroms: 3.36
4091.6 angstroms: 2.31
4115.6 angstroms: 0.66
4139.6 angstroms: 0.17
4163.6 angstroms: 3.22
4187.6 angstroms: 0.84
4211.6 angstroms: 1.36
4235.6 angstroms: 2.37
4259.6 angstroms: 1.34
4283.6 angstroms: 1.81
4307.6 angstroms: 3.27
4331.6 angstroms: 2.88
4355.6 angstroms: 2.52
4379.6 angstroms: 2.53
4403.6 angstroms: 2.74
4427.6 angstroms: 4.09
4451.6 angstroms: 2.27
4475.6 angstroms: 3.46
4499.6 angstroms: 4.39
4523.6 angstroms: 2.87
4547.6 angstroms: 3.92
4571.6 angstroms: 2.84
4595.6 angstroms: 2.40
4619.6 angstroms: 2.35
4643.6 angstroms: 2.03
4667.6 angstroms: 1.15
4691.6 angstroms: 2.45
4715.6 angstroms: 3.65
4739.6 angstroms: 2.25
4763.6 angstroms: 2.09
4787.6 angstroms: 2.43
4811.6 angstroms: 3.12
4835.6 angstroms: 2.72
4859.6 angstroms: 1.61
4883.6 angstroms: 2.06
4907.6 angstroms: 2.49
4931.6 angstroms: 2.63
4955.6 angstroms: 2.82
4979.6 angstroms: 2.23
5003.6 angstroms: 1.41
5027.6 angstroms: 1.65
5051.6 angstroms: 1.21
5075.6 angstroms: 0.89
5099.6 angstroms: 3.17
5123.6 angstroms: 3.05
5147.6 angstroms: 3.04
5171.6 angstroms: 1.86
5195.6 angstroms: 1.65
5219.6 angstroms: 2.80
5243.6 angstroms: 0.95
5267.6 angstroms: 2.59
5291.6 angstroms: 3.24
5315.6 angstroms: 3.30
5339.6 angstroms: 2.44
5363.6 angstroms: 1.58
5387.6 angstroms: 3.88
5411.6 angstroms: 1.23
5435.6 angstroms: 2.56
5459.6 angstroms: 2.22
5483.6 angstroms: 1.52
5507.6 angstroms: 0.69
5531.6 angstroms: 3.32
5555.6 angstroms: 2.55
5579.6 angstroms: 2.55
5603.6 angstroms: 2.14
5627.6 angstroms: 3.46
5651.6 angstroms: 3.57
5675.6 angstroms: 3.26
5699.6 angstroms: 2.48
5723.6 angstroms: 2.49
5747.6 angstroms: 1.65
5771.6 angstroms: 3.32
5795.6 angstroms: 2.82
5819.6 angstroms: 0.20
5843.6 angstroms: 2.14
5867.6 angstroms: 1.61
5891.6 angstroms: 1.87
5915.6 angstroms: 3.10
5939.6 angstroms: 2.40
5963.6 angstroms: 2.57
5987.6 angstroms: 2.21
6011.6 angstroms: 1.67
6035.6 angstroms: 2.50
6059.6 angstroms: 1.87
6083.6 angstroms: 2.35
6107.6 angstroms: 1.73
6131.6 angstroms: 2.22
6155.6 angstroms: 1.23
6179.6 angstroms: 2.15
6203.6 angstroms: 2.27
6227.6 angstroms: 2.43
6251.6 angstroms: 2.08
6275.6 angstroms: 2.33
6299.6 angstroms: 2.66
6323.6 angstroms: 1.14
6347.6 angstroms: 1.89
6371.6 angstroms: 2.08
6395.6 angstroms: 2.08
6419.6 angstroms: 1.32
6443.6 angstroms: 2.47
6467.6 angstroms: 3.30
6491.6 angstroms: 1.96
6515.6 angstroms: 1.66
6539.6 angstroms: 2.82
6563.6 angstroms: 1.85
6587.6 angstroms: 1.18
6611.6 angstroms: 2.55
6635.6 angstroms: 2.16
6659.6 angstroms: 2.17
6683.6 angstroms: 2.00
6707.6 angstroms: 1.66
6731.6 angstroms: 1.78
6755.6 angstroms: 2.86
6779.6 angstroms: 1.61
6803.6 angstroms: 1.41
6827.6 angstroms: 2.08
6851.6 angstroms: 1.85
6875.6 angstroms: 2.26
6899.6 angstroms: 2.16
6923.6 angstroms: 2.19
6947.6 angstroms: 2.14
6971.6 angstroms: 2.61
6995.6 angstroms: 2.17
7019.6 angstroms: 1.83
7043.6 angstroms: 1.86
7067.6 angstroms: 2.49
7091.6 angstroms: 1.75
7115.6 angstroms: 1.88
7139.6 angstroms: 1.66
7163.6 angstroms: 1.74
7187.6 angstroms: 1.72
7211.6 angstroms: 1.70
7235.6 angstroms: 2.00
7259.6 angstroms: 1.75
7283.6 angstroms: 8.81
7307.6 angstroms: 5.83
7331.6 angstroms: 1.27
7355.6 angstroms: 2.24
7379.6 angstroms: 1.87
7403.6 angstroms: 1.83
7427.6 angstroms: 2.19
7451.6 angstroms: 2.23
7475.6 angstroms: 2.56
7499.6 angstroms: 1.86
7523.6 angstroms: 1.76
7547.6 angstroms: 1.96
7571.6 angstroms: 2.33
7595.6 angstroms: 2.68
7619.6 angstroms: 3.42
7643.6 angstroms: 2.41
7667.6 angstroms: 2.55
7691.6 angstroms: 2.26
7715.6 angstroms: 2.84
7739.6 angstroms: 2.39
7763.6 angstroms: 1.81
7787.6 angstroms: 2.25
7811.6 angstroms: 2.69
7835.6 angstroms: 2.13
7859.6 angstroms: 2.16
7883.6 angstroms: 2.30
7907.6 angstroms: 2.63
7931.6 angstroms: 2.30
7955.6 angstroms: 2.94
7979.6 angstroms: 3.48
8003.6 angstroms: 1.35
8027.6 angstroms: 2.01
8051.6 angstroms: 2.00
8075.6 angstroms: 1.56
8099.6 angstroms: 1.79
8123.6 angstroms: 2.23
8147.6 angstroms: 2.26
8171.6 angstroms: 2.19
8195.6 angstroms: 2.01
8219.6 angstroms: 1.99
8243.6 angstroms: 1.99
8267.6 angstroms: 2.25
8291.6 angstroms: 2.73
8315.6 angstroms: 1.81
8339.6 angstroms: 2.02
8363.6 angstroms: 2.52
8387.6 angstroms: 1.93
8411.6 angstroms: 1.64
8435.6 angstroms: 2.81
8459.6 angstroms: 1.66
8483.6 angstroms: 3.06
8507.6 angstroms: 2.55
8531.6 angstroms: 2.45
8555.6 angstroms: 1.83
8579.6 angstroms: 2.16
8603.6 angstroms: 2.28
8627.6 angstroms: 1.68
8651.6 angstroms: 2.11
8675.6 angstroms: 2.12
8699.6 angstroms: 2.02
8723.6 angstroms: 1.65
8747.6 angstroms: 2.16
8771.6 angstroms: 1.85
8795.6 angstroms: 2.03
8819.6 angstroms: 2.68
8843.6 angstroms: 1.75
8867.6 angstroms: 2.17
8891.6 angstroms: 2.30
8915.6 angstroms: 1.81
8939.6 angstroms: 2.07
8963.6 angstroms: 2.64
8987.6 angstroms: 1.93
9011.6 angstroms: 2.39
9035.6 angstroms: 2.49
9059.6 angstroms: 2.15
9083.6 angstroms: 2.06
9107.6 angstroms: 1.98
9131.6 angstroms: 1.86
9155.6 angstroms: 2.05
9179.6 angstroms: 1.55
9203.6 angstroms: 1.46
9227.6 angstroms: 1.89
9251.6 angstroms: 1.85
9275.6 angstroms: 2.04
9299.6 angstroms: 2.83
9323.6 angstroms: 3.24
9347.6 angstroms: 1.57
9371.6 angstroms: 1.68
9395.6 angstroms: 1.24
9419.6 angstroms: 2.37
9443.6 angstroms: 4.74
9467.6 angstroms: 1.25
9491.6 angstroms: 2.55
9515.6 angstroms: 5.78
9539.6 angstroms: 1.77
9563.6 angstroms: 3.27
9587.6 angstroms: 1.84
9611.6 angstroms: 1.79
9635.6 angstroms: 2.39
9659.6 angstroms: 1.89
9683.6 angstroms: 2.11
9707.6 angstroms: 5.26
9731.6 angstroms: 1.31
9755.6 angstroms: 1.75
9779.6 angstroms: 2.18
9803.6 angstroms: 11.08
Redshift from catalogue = 0.96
